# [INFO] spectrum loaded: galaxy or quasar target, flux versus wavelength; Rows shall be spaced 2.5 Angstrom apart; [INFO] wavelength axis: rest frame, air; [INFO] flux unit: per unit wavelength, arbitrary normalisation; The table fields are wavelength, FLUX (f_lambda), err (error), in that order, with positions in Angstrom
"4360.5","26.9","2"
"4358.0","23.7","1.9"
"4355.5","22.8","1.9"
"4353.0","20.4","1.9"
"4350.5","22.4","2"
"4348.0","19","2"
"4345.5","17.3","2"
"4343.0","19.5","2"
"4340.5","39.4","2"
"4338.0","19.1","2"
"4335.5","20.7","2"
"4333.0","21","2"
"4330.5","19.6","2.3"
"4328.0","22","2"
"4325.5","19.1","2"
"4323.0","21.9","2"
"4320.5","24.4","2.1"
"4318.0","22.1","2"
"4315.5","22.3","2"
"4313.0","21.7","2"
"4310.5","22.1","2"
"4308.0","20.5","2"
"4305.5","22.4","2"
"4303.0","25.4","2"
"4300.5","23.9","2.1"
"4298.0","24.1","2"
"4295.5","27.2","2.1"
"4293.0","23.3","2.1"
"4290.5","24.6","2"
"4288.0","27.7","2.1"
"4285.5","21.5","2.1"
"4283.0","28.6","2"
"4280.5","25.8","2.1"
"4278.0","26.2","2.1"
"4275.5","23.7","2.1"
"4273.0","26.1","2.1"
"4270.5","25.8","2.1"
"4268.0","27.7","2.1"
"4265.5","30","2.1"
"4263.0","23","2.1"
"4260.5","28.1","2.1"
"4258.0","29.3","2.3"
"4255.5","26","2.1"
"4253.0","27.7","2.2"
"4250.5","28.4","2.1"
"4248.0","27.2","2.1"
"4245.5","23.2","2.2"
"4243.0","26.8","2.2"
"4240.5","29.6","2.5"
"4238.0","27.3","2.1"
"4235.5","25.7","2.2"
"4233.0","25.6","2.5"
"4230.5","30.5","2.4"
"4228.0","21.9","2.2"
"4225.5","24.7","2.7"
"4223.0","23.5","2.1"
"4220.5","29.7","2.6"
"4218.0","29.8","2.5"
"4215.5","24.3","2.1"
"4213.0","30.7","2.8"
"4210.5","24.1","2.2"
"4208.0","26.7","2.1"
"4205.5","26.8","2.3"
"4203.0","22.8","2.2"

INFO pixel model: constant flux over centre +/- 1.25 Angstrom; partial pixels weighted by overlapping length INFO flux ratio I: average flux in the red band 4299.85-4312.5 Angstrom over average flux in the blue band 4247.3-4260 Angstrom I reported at 0.8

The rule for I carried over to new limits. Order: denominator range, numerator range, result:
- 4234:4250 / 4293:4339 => 0.83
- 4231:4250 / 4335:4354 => 0.83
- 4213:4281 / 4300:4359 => 0.83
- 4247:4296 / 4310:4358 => 0.83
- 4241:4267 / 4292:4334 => 0.83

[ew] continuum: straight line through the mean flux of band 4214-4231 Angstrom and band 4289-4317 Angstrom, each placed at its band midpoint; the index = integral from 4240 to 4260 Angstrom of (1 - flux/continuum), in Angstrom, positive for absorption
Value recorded -1.5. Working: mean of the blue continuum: 26.2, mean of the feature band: 27.2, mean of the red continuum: 23.4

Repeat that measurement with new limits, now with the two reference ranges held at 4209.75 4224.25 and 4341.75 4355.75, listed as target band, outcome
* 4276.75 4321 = -2.6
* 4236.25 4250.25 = -0.6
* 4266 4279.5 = -1.1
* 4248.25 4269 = -2.2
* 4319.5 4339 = 0.1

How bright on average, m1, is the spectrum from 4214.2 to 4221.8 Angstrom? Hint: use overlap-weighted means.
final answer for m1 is 27.9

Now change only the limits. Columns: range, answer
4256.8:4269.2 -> 27.6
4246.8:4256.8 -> 27.3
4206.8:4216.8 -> 26.5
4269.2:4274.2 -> 26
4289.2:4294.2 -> 24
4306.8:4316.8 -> 21.7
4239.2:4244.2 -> 28.2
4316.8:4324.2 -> 22.8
